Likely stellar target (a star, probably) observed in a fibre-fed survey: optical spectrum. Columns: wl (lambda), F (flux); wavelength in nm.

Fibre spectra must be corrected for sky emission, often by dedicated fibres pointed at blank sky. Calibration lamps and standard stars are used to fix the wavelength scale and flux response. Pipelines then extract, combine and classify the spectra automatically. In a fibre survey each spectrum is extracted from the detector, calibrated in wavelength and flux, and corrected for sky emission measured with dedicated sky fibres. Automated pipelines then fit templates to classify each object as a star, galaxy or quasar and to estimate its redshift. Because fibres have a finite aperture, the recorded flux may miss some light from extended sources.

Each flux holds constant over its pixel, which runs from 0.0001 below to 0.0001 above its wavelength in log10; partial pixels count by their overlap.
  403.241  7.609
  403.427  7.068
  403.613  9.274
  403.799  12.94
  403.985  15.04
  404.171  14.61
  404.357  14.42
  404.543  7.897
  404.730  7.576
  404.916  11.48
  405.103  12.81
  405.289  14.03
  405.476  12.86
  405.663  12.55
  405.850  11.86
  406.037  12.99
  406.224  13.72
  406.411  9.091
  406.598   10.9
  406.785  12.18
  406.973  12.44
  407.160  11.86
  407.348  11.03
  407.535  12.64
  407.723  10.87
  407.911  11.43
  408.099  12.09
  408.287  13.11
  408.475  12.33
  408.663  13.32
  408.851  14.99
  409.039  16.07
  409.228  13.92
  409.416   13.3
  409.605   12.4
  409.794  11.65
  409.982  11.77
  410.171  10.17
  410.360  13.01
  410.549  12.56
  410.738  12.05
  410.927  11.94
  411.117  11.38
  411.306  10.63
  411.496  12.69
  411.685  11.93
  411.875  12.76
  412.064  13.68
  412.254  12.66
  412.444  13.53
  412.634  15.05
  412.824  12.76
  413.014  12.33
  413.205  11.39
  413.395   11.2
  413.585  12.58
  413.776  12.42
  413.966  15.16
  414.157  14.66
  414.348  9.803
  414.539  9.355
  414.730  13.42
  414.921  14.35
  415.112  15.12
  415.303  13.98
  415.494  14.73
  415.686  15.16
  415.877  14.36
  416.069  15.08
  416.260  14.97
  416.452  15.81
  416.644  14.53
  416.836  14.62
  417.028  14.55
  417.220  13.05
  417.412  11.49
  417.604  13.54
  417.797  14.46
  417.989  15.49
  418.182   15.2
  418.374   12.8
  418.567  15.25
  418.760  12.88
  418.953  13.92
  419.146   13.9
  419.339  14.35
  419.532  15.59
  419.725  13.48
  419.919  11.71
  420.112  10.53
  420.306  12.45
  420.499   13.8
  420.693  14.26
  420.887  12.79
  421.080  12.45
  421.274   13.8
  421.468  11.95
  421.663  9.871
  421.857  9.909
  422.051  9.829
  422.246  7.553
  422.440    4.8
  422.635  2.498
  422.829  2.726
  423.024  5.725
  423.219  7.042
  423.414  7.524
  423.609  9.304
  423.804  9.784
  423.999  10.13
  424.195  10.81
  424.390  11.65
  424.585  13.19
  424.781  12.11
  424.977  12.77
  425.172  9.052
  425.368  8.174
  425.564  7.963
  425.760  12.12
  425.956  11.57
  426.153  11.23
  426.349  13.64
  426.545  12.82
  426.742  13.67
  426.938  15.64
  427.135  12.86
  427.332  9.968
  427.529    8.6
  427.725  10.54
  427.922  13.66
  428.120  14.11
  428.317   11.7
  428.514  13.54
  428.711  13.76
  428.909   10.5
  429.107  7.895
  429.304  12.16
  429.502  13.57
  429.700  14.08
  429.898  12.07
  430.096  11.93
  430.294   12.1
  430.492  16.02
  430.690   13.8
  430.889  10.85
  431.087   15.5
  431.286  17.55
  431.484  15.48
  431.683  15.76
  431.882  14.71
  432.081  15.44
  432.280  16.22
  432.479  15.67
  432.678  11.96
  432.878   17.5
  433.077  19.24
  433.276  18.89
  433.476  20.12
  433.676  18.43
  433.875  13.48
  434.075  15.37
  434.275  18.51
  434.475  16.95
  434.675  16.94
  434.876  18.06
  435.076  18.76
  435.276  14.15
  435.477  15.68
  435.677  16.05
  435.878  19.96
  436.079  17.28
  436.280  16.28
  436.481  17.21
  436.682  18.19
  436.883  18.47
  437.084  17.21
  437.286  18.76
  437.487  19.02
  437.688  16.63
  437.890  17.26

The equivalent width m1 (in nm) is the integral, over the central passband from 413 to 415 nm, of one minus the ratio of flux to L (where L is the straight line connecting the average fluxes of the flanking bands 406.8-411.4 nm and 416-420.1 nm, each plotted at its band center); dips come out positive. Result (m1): 0.13 nm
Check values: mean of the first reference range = 12.4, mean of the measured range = 12.4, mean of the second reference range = 14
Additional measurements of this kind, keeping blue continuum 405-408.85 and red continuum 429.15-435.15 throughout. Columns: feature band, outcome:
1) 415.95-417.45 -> -0.095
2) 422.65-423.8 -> 0.634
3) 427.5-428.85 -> 0.232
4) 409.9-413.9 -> 0.178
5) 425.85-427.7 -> 0.331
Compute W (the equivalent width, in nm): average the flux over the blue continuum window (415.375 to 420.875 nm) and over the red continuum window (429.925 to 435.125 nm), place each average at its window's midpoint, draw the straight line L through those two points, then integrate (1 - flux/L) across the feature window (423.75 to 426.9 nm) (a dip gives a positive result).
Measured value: 0.75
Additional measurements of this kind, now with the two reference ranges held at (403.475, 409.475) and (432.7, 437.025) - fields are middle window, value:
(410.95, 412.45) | 0.10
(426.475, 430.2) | 0.90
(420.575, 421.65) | 0.15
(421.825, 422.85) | 0.60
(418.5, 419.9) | 0.05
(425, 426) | 0.37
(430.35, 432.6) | 0.22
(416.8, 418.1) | 0.03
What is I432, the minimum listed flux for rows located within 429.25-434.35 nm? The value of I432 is 10.85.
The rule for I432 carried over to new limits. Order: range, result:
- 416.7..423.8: 2.498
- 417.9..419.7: 12.8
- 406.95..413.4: 10.17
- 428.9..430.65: 7.895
